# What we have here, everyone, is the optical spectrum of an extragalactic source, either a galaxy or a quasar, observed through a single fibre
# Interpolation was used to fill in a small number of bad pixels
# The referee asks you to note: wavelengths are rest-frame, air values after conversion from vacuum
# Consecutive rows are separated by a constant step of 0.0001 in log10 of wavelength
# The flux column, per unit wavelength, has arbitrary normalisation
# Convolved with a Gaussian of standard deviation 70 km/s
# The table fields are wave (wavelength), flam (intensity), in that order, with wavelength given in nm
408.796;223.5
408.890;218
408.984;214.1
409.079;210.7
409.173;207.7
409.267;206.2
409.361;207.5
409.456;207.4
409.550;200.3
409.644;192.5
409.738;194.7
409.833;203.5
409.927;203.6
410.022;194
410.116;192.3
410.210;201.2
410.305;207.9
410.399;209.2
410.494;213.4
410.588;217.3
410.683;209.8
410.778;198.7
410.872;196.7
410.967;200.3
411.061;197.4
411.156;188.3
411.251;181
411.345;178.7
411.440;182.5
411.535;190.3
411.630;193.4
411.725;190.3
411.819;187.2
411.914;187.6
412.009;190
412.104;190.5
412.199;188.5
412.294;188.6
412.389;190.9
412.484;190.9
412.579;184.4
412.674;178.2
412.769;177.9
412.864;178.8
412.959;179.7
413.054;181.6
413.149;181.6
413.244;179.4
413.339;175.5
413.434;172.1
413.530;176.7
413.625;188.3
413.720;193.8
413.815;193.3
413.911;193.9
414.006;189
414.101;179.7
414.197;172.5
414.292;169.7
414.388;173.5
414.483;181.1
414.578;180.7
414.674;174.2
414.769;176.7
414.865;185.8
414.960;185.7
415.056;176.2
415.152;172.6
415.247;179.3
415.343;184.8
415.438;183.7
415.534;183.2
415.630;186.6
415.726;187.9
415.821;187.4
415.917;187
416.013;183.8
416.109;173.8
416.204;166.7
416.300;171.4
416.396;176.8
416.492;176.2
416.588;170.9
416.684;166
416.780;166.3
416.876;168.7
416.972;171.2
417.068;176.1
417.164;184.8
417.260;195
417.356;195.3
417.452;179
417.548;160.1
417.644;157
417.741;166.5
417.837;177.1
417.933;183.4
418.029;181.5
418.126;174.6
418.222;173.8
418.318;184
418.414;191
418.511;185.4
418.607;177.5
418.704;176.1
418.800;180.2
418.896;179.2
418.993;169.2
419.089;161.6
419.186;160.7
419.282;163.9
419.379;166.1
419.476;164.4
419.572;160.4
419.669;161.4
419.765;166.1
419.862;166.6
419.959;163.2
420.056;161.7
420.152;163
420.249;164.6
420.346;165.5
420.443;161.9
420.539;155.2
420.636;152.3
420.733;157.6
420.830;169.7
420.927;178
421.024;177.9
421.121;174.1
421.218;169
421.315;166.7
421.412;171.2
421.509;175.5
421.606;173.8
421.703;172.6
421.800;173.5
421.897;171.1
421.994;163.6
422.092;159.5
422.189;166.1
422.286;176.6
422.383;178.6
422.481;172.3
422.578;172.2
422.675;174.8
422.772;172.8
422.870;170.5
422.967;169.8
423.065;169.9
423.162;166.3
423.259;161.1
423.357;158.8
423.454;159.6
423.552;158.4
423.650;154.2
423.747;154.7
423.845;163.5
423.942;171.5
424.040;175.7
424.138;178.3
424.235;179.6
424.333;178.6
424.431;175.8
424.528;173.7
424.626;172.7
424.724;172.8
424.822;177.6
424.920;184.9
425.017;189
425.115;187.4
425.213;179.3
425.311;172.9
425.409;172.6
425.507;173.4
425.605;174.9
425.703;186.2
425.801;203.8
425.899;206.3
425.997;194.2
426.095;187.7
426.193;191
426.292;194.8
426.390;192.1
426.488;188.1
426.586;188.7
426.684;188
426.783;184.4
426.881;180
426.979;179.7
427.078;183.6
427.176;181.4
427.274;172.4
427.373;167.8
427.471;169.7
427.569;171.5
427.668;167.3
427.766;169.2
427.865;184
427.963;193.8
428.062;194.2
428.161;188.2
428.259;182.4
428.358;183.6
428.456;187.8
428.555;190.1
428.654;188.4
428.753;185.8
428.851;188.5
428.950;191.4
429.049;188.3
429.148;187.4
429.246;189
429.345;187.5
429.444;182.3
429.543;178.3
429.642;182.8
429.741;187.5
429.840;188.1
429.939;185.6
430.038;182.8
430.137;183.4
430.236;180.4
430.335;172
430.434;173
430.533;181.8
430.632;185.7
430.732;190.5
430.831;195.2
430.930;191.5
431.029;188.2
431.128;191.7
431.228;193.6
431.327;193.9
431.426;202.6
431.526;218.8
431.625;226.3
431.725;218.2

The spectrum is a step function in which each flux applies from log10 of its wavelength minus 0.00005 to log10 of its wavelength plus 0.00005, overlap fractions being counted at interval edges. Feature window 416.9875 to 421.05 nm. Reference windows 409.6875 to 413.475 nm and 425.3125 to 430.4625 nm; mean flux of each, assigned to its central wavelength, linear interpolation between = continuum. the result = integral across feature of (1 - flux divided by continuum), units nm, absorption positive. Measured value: 0.36 nm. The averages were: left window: 191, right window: 184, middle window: 171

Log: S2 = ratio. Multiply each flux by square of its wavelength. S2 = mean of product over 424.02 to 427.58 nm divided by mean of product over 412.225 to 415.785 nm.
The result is 1.06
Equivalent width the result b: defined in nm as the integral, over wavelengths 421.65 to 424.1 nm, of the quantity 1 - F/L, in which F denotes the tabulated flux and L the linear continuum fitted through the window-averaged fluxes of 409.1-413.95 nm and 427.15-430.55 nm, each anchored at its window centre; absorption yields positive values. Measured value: 0.243 nm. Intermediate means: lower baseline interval 193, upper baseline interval 183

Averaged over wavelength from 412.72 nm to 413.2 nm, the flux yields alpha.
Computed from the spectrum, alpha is 180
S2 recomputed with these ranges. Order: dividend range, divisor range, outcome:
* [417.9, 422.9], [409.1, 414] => 0.92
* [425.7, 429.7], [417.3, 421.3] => 1.13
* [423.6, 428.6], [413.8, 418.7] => 1.06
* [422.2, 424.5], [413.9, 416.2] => 0.97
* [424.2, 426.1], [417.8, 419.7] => 1.08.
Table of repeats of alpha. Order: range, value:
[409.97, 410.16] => 193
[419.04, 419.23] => 161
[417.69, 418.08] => 177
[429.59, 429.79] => 185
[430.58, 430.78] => 187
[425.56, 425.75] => 181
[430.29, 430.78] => 180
